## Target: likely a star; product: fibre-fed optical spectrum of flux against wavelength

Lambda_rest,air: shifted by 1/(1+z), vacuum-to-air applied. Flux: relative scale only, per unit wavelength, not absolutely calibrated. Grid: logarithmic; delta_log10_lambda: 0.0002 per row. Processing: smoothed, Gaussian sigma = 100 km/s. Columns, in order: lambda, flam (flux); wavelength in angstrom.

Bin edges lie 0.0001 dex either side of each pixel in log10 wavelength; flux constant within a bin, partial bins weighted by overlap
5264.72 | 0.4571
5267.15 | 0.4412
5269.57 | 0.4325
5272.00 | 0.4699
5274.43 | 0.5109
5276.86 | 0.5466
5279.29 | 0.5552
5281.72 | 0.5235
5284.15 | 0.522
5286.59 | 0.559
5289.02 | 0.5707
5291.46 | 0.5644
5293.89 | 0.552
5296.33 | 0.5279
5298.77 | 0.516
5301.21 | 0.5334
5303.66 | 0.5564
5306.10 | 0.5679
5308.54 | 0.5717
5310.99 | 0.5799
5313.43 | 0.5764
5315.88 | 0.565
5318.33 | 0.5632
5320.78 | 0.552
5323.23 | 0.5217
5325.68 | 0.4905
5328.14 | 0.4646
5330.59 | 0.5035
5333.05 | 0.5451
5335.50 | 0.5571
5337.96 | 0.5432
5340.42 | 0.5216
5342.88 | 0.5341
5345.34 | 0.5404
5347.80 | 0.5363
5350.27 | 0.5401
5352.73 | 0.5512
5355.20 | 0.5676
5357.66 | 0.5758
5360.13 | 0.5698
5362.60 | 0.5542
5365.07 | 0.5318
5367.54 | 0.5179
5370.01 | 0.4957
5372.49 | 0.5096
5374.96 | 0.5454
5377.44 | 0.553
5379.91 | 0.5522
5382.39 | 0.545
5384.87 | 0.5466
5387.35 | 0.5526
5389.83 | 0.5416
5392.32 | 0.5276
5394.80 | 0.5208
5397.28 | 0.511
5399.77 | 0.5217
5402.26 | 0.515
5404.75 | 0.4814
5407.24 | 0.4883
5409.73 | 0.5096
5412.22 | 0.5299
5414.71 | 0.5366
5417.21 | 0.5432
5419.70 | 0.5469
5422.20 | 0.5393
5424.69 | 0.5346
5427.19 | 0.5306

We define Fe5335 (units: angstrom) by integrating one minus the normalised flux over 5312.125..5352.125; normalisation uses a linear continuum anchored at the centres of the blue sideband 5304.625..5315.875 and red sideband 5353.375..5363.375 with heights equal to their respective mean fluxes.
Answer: 2.5 angstrom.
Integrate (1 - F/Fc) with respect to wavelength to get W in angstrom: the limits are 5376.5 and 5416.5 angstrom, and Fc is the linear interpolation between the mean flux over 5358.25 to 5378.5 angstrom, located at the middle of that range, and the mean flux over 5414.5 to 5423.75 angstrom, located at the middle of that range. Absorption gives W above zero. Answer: 0.9 angstrom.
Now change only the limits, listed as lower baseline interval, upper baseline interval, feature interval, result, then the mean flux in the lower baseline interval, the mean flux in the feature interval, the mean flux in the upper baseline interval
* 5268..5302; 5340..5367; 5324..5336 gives 0.7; 0.527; 0.51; 0.548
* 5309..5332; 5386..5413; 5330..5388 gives -1.6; 0.536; 0.542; 0.518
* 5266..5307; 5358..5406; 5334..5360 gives -0.9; 0.526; 0.548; 0.532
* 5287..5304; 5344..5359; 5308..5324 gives -0.4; 0.546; 0.562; 0.552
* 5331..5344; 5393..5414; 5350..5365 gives -0.8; 0.538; 0.559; 0.511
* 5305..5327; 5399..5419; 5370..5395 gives -0.5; 0.554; 0.538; 0.516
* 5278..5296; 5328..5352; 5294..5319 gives -0.6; 0.549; 0.555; 0.532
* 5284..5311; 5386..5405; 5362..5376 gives 0.2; 0.552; 0.524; 0.524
